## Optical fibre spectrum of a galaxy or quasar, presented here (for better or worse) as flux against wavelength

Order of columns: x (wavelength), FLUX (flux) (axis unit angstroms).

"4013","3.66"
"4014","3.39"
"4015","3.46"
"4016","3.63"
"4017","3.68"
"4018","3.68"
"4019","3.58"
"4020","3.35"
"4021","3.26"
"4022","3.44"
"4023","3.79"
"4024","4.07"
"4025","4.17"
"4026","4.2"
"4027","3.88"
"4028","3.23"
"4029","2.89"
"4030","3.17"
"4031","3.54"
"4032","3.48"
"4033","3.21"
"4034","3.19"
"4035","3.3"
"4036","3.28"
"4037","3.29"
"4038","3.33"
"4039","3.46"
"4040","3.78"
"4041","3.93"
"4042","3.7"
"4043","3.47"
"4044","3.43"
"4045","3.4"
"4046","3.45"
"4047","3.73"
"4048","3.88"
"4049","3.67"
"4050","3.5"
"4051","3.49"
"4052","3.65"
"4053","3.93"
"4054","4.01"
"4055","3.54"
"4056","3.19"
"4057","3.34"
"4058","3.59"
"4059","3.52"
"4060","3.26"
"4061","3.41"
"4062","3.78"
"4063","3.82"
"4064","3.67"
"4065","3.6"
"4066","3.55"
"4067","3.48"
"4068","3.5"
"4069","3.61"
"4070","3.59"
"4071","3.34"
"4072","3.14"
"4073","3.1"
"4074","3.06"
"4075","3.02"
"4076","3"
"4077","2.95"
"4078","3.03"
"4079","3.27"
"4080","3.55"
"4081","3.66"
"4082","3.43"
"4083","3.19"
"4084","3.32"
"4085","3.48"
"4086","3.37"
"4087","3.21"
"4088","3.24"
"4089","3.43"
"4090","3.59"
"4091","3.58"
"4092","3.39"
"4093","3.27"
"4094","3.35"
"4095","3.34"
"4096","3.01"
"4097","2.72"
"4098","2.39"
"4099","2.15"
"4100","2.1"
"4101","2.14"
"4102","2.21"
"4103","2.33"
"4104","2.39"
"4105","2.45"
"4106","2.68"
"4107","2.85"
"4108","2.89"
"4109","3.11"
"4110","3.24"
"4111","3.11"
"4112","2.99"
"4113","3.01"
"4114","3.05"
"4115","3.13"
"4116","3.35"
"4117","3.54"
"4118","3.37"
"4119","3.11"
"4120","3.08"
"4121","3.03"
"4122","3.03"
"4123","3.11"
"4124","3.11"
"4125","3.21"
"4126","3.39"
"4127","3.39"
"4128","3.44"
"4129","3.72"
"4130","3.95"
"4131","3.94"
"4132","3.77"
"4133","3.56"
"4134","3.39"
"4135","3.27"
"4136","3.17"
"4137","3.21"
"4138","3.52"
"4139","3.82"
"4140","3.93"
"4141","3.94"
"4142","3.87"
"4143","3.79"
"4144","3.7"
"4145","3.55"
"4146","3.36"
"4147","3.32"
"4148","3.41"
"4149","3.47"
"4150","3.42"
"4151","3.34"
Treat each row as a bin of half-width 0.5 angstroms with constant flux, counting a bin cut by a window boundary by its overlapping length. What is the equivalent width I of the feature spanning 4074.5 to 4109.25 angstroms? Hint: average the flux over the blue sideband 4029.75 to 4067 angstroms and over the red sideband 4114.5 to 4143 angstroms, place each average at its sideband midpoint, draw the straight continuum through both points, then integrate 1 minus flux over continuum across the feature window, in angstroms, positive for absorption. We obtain 4.8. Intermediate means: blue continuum 3.53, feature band 3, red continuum 3.45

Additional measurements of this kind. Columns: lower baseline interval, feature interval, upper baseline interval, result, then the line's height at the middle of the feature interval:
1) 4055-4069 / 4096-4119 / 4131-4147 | 5.0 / 3.56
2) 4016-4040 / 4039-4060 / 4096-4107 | -2.7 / 3.19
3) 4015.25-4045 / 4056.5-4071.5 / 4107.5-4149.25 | -0.2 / 3.48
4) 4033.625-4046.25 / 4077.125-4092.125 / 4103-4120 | -0.9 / 3.17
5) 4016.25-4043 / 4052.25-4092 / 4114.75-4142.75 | 0.9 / 3.5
